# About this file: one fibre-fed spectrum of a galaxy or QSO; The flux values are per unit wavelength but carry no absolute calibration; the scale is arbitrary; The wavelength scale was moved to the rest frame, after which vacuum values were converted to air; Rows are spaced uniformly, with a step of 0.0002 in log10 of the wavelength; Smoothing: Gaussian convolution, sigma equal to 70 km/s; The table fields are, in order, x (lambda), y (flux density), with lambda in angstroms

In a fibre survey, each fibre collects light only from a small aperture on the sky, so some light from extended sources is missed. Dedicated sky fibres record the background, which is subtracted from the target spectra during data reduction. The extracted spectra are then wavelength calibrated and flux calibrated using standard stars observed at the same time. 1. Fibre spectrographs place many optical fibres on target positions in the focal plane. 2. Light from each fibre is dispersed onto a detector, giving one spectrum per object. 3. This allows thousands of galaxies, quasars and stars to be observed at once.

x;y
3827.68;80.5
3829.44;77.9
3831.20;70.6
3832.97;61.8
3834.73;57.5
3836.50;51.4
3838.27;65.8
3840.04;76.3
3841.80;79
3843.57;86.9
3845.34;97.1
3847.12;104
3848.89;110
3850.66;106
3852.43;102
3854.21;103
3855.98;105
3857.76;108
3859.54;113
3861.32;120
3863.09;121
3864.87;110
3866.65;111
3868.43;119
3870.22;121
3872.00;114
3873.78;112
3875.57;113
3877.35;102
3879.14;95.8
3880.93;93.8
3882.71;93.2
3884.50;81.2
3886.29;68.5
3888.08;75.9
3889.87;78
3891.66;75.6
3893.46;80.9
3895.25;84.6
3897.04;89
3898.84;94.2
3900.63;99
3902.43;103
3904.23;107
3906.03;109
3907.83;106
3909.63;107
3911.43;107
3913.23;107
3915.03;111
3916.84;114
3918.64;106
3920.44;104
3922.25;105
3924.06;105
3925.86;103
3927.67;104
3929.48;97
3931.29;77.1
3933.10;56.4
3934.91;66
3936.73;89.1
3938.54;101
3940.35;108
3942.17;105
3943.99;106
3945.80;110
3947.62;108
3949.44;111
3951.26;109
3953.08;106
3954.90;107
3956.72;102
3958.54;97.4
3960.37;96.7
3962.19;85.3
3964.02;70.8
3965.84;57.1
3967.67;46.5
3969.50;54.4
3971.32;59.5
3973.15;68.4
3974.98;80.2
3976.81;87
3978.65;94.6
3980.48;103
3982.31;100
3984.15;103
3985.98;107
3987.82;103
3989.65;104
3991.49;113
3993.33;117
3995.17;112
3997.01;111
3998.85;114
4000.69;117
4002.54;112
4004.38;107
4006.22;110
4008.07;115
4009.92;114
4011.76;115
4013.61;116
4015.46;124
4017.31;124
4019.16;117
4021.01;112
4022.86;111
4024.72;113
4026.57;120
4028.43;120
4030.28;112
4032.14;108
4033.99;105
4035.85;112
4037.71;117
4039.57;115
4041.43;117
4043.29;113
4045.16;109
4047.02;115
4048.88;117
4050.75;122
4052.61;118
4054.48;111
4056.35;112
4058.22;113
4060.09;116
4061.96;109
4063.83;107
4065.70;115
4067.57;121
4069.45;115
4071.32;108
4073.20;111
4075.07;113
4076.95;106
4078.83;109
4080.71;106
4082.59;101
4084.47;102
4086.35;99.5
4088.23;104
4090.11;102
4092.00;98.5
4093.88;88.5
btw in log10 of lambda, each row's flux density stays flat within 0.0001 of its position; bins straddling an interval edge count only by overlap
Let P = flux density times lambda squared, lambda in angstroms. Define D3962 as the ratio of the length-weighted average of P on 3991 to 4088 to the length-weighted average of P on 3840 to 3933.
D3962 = 1.22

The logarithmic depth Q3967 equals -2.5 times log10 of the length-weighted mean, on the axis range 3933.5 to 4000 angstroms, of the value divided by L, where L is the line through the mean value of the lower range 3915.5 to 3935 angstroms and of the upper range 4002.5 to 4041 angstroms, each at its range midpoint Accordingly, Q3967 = 0.10 mag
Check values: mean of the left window 95.9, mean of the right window 114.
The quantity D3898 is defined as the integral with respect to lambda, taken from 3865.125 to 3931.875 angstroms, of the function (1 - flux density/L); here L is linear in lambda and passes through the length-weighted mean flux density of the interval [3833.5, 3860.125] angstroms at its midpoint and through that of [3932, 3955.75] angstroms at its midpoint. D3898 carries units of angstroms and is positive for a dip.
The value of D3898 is -3.4 angstroms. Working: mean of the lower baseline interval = 90.4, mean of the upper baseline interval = 98.5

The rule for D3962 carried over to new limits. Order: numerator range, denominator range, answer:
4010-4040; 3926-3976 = 1.35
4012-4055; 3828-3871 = 1.33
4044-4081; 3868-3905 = 1.30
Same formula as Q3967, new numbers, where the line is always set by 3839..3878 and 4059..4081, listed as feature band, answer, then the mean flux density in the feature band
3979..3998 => 0.024 mag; 107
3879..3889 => 0.260 mag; 83.9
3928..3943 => 0.222 mag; 88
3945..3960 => 0.026 mag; 106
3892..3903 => 0.180 mag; 90.6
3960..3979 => 0.457 mag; 71.4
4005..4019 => -0.064 mag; 117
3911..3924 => -0.001 mag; 108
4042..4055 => -0.041 mag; 115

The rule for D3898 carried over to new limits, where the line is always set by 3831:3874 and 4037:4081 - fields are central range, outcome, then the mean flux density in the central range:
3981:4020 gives -1.2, 112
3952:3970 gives 3.8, 83.2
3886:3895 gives 2.1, 76.9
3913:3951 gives 1.3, 99.7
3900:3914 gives -0.6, 106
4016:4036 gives -0.7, 114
